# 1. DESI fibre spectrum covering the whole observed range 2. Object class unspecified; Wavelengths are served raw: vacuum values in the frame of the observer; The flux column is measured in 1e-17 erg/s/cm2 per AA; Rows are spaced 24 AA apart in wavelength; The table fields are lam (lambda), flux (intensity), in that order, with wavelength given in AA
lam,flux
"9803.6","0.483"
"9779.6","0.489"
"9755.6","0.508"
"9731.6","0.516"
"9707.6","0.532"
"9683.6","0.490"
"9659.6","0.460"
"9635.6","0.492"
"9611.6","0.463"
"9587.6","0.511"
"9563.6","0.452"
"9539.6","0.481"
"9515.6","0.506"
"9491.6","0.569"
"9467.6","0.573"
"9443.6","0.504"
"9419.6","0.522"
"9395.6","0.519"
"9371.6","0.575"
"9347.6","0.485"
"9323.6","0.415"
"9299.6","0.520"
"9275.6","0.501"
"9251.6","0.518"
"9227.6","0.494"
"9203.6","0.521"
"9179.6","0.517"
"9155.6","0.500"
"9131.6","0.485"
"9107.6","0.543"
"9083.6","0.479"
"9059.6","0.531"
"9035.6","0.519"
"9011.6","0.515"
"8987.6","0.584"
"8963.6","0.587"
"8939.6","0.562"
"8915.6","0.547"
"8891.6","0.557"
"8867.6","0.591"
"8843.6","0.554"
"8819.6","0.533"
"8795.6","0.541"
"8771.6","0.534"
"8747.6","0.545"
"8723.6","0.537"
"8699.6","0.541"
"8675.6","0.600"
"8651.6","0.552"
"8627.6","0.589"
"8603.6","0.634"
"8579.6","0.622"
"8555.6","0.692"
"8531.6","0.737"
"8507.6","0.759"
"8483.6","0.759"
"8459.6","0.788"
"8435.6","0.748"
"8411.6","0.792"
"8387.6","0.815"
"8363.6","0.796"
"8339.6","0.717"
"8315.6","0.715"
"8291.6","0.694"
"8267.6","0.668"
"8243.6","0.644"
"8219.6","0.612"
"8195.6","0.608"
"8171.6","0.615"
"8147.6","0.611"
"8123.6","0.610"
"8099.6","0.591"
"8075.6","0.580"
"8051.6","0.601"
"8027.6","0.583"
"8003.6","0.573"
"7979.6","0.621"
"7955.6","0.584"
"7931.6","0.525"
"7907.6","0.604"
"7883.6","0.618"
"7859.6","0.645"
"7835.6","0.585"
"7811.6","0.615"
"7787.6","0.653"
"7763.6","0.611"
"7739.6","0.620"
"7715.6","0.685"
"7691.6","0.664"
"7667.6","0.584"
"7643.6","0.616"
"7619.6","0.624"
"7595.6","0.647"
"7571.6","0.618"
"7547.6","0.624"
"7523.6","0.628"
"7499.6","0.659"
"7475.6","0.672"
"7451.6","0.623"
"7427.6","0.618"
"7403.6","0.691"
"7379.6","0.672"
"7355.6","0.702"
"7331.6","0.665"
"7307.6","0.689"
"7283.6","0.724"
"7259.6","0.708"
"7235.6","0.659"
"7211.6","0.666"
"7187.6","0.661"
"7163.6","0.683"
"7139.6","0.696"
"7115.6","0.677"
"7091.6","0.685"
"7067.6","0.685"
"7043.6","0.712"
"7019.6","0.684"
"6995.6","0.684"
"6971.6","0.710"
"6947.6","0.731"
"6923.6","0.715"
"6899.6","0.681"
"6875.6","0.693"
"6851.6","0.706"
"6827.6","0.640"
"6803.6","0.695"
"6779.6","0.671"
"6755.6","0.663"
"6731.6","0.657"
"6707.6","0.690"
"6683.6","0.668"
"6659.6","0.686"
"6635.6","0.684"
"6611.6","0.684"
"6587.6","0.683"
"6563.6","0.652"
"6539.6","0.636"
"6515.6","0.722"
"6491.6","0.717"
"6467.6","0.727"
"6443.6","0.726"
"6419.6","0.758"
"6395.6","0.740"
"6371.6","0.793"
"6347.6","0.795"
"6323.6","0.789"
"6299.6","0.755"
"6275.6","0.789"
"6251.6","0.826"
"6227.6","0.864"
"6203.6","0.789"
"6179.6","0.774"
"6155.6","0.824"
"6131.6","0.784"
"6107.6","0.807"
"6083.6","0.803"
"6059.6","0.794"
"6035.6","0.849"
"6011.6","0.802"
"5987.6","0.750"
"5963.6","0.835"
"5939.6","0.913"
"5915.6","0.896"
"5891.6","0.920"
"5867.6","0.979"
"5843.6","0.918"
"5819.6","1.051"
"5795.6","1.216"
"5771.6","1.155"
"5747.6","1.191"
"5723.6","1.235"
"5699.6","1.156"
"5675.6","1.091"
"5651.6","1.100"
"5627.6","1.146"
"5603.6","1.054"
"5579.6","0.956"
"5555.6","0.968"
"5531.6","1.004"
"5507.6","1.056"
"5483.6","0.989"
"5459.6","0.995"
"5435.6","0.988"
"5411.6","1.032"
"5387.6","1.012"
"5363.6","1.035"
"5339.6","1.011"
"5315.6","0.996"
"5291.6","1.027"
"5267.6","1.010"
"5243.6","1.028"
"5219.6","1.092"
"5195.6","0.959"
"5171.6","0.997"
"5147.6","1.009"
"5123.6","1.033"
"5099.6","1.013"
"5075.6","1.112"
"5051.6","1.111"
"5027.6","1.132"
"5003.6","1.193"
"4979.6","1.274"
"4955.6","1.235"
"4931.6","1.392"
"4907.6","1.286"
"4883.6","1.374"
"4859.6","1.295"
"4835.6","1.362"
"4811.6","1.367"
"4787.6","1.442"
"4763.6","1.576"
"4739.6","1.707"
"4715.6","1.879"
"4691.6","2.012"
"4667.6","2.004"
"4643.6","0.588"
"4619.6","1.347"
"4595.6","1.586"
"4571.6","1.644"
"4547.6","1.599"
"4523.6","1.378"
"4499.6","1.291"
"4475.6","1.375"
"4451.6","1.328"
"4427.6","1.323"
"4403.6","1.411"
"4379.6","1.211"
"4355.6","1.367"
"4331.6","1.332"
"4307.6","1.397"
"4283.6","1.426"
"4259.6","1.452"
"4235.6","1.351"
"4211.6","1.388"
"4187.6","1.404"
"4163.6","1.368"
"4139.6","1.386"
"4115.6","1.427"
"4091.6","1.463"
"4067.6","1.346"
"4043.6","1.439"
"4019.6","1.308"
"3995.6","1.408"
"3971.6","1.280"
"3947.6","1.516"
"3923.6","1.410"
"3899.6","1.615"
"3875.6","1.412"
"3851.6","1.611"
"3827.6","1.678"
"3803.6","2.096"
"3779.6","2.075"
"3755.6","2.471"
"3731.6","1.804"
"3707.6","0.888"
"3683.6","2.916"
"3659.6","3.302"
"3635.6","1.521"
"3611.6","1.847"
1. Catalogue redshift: 2.02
